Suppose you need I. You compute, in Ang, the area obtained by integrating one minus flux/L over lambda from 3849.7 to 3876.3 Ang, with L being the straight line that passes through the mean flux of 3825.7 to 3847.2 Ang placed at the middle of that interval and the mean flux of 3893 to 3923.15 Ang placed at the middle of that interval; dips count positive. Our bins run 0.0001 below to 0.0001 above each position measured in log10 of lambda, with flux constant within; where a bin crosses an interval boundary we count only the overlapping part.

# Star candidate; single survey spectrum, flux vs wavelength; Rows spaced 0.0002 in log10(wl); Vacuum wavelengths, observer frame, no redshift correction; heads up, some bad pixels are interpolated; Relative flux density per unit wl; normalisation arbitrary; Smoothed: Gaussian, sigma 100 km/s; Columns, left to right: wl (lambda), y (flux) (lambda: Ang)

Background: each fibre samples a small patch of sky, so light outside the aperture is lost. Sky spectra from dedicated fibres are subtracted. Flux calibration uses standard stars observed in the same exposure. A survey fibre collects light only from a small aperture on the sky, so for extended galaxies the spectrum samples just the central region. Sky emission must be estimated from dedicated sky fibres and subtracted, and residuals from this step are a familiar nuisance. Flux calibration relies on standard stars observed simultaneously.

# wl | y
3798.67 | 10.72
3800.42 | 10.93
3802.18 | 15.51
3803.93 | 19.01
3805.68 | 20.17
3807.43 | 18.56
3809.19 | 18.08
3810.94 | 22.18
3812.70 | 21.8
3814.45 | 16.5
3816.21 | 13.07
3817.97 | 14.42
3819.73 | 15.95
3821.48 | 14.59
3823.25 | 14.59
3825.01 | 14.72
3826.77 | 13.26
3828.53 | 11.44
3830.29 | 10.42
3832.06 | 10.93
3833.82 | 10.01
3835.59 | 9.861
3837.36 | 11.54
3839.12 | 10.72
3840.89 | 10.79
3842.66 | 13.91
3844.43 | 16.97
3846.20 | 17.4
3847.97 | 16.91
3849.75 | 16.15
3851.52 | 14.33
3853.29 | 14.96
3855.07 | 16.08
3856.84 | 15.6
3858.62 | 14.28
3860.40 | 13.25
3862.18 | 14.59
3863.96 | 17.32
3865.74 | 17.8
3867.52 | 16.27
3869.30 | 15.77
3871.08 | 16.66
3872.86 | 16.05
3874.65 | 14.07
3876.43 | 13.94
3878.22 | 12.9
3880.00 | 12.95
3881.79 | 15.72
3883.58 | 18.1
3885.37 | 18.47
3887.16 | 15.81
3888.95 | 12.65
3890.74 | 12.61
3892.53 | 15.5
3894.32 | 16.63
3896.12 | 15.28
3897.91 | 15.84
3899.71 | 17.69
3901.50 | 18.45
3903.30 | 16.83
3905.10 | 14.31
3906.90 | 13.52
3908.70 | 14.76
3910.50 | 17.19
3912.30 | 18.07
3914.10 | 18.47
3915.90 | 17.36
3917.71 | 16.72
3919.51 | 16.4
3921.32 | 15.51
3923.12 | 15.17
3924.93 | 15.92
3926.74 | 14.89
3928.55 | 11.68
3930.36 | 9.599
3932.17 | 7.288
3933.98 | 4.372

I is -3.2 Ang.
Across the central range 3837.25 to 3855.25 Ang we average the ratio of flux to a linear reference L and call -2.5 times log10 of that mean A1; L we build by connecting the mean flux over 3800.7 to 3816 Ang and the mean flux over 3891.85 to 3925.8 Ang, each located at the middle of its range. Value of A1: 0.20 mag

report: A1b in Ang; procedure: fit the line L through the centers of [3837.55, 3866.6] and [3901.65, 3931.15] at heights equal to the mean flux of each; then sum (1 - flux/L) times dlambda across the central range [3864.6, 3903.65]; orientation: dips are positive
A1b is -1.2 Ang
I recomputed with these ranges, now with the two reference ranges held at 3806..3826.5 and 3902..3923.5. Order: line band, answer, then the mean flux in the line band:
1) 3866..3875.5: 0.33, 15.9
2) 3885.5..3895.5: 0.87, 15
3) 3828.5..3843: 4.97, 10.9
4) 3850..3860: 0.92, 15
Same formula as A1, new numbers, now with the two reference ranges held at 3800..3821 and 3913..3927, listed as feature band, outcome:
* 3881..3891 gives 0.06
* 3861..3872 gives 0.03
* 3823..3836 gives 0.40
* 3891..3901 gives 0.03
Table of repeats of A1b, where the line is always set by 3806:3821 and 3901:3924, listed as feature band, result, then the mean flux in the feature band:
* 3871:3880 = 1.30 Ang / 14.4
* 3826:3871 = 8.00 Ang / 14.1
